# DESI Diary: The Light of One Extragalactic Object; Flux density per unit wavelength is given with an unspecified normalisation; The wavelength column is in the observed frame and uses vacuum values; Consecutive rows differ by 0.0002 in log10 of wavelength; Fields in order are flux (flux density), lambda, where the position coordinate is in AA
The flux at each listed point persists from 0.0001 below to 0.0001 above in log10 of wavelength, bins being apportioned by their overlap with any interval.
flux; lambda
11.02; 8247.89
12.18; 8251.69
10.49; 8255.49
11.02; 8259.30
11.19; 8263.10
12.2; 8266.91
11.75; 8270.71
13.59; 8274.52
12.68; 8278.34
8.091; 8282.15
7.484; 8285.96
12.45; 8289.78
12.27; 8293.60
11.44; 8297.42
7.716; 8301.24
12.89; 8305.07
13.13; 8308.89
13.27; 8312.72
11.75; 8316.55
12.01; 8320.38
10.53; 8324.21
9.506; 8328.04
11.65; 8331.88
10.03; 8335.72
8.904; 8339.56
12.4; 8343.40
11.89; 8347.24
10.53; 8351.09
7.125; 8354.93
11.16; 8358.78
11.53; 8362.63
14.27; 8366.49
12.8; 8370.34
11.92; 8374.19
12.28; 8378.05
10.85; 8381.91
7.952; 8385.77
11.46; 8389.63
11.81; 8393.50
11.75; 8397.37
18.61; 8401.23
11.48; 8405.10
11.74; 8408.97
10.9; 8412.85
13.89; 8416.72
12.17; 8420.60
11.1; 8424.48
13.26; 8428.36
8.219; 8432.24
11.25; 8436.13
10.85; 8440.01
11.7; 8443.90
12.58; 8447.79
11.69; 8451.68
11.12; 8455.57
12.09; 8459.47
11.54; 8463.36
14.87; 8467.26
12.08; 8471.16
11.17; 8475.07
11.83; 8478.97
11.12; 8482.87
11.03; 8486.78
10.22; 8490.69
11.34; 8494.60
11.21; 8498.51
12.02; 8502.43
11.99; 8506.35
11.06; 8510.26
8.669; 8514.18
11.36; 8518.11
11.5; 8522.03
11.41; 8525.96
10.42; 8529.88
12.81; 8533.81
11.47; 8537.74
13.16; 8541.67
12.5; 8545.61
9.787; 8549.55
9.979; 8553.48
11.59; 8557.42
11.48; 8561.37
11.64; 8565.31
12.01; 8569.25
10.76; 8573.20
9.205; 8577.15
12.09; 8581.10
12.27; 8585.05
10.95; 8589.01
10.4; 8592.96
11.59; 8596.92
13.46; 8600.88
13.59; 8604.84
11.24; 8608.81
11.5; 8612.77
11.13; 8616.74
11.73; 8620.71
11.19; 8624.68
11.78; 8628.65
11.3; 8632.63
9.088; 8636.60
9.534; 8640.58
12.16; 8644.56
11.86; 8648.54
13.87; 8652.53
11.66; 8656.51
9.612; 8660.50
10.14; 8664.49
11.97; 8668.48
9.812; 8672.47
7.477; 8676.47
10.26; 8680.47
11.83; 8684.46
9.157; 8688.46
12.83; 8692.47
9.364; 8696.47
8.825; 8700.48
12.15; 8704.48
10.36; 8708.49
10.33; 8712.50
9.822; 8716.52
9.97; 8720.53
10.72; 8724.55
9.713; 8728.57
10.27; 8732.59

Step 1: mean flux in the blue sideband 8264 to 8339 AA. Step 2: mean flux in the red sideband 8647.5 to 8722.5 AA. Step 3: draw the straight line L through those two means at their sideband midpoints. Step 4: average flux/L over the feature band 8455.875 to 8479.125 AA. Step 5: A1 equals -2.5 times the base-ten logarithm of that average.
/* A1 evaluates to -0.12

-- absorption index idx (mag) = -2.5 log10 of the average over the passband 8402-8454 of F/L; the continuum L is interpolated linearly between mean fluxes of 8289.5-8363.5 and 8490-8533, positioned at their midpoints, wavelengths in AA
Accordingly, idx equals -0.06 mag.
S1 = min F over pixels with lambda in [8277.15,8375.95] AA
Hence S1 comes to 7.125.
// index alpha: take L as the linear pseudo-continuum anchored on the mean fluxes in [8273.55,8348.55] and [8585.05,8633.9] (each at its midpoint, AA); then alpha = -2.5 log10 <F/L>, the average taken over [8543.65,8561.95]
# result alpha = 0.05 mag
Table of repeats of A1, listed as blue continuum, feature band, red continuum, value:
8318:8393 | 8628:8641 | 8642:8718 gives 0.037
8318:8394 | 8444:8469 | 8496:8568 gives -0.097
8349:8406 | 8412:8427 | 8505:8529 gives -0.061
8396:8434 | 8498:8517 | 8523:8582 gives 0.066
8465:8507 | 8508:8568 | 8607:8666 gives 0.024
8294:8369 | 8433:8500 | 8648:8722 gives -0.060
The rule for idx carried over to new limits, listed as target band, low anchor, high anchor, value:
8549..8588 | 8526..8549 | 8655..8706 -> 0.040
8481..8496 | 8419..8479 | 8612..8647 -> 0.064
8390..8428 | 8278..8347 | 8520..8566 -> -0.127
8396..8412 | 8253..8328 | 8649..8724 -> -0.195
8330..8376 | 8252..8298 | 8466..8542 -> 0.014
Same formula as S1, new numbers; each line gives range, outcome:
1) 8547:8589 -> 9.205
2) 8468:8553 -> 8.669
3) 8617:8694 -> 7.477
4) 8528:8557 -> 9.787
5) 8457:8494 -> 10.22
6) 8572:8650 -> 9.088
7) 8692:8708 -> 8.825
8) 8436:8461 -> 10.85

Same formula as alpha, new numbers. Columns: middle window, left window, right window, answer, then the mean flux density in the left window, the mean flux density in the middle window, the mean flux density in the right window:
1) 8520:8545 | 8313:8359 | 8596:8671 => -0.06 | 10.7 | 11.8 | 11.5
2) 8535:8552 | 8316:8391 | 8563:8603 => -0.03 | 11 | 11.7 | 11.4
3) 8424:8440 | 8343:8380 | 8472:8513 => 0.05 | 11.6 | 10.9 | 11.3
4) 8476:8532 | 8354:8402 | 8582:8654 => 0.05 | 11.7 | 11.1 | 11.6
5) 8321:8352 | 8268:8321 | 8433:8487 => 0.08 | 11.5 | 10.7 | 11.7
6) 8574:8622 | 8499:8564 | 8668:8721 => -0.07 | 11.3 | 11.6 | 10.3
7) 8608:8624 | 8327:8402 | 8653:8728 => -0.08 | 11.3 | 11.4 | 10.4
